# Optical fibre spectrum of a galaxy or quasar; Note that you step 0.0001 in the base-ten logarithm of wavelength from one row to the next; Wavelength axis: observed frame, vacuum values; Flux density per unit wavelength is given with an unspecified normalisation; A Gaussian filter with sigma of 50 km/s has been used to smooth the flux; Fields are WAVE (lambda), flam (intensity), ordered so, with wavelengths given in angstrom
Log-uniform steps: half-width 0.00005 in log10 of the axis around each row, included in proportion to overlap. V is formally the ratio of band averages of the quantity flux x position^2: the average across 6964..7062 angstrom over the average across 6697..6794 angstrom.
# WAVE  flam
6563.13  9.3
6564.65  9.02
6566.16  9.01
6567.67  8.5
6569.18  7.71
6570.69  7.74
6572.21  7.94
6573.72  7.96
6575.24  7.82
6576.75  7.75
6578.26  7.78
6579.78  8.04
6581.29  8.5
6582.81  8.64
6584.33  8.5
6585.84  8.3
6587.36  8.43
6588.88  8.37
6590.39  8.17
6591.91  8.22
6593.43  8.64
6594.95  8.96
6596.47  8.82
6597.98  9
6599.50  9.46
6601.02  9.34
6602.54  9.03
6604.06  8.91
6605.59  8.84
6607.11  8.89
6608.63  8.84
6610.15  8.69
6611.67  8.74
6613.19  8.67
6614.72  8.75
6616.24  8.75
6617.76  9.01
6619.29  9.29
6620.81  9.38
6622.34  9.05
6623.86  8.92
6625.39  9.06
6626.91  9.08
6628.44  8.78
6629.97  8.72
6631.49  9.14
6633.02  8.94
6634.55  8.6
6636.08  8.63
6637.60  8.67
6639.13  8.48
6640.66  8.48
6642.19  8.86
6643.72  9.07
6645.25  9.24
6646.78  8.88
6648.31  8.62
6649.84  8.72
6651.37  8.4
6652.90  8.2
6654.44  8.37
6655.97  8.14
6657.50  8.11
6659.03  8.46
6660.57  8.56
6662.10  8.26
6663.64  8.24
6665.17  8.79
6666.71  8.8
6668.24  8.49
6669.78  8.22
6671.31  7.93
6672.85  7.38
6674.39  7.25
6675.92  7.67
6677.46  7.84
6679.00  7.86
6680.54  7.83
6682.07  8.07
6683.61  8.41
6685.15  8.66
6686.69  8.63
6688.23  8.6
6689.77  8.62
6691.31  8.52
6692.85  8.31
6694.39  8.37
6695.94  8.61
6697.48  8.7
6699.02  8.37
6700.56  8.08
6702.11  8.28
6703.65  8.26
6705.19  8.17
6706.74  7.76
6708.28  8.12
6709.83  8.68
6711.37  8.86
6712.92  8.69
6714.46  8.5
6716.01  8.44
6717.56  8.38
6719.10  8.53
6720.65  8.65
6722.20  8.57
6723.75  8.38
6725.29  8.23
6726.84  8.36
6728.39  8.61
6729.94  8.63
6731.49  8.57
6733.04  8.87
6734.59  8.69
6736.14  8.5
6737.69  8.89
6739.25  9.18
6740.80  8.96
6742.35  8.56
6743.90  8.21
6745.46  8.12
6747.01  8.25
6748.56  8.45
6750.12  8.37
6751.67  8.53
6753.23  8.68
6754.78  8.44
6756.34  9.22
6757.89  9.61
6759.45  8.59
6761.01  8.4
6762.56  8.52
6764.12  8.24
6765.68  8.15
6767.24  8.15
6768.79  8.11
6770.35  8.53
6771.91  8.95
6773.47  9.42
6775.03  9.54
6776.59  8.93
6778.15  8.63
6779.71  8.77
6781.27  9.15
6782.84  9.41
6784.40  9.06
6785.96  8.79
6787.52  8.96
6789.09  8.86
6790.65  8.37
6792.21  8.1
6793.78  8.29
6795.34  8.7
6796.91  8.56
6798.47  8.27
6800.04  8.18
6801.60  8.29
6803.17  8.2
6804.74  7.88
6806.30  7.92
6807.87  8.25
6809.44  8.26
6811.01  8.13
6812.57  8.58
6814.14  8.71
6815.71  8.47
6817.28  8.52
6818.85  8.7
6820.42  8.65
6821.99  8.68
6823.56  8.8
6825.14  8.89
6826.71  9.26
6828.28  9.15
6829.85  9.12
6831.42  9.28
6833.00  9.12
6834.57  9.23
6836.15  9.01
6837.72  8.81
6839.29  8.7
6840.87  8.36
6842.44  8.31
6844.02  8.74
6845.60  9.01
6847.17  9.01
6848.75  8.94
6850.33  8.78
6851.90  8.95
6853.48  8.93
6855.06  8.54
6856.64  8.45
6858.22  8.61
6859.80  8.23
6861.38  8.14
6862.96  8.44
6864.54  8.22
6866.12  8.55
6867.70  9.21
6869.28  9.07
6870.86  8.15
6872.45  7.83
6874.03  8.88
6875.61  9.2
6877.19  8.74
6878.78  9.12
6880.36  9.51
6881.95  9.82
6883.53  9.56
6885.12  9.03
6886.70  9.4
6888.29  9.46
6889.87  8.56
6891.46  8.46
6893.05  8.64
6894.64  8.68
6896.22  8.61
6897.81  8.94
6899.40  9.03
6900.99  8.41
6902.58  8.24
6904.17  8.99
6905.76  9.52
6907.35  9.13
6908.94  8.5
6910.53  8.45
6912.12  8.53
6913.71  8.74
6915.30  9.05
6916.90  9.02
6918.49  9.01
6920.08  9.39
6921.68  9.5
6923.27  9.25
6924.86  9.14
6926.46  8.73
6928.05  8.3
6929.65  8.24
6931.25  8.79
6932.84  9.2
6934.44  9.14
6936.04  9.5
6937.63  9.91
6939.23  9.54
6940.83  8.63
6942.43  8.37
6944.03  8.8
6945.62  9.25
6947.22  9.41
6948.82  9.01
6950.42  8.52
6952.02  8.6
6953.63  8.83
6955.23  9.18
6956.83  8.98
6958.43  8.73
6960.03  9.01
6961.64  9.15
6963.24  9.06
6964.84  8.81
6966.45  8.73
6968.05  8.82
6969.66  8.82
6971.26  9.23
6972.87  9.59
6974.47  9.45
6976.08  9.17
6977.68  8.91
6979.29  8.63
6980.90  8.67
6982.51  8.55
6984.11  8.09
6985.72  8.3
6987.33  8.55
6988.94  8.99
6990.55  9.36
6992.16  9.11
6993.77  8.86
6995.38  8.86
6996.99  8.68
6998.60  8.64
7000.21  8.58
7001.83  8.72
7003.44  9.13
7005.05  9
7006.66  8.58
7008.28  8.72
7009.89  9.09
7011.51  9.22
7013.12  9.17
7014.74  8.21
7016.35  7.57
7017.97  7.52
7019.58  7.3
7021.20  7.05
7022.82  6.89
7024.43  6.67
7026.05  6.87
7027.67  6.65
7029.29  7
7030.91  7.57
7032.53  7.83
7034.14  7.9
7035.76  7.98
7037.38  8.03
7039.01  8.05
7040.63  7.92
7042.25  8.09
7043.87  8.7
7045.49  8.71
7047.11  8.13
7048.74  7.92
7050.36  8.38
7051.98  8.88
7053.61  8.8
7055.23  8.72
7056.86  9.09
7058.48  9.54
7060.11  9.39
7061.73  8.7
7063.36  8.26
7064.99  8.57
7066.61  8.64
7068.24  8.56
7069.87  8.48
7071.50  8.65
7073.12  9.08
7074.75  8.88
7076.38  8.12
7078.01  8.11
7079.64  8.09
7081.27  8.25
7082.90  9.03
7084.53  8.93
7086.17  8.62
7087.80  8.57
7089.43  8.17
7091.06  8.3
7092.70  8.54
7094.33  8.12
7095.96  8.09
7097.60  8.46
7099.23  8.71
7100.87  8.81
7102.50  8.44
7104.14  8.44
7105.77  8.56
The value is 1.1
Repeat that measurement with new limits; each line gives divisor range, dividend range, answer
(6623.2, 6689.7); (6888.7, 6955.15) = 1.14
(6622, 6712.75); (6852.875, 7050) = 1.11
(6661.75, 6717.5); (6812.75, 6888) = 1.12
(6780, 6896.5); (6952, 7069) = 1.02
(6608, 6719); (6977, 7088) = 1.10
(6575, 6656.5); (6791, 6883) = 1.06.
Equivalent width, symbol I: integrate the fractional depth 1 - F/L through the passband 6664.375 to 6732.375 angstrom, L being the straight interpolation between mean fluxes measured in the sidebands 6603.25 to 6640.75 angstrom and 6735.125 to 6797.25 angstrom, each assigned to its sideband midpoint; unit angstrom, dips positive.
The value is 3.32 angstrom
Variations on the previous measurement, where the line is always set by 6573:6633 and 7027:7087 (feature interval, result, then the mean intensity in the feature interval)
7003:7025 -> 0.70 angstrom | 8.15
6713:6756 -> 0.32 angstrom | 8.55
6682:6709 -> 0.84 angstrom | 8.37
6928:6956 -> -1.67 angstrom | 8.97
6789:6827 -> 0.52 angstrom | 8.44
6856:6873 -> 0.14 angstrom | 8.45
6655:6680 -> 1.54 angstrom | 8.12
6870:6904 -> -1.46 angstrom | 8.87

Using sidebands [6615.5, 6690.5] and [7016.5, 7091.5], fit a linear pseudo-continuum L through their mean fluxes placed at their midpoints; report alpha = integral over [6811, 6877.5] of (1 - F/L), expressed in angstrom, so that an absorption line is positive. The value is -2.8 angstrom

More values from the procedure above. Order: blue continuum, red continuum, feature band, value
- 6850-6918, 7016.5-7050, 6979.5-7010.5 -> -3.2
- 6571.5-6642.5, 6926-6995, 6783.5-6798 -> 0.3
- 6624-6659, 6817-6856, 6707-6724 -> 0.5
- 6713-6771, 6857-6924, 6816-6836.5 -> -0.5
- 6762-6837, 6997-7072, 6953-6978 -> -1.9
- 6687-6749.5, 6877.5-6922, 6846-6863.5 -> 0.4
